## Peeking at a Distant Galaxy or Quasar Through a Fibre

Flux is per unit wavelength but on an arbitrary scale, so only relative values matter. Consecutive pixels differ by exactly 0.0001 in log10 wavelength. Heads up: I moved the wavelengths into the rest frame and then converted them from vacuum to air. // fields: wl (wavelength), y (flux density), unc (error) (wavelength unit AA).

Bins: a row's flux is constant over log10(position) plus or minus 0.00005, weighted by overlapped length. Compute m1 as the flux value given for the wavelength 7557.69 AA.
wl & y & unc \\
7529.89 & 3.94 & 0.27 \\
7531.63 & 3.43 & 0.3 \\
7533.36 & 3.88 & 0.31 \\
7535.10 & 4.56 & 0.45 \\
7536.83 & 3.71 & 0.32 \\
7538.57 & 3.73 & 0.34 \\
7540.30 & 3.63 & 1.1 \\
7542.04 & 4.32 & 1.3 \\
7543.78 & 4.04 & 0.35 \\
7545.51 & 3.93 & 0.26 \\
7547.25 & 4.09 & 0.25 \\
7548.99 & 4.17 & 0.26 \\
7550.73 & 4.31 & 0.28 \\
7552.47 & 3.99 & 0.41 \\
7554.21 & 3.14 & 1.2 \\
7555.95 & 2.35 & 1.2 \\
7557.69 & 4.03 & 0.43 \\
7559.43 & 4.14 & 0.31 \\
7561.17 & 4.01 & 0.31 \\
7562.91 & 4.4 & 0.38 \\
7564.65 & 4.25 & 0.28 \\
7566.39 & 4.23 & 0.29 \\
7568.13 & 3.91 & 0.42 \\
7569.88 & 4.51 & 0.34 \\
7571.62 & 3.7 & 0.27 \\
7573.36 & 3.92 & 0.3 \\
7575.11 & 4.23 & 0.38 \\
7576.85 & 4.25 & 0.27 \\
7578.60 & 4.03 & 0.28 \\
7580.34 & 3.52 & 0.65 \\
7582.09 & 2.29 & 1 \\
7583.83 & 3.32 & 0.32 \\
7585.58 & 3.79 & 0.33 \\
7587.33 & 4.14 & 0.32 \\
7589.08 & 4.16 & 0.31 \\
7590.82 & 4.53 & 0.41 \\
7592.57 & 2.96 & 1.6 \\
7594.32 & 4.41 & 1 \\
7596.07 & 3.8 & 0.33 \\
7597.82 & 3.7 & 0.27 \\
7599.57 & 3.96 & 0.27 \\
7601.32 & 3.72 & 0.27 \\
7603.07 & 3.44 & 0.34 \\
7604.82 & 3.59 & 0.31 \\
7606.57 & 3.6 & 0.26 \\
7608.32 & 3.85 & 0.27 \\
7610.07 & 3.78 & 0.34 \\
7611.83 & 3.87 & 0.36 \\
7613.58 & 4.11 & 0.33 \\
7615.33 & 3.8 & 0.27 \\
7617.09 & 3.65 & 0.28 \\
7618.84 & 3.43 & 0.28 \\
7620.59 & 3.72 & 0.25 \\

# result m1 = 4.03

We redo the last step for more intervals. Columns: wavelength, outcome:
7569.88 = 4.51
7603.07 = 3.44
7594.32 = 4.41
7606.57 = 3.6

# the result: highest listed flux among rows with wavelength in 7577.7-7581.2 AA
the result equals 4.03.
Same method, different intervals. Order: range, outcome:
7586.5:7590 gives 4.16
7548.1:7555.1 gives 4.31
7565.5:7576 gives 4.51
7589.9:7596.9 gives 4.53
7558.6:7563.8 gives 4.4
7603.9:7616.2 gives 4.11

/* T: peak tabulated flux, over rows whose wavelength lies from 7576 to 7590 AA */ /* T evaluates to 4.25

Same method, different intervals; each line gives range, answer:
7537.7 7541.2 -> 3.73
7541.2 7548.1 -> 4.32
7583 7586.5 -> 3.79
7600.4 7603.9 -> 3.72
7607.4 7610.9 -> 3.85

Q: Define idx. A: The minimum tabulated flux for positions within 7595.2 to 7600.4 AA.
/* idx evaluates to 3.7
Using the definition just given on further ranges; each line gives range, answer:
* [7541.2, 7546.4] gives 3.93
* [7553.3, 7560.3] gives 2.35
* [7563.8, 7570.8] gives 3.91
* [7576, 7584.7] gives 2.29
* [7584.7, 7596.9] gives 2.96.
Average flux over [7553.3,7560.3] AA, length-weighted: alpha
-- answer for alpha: 3.42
